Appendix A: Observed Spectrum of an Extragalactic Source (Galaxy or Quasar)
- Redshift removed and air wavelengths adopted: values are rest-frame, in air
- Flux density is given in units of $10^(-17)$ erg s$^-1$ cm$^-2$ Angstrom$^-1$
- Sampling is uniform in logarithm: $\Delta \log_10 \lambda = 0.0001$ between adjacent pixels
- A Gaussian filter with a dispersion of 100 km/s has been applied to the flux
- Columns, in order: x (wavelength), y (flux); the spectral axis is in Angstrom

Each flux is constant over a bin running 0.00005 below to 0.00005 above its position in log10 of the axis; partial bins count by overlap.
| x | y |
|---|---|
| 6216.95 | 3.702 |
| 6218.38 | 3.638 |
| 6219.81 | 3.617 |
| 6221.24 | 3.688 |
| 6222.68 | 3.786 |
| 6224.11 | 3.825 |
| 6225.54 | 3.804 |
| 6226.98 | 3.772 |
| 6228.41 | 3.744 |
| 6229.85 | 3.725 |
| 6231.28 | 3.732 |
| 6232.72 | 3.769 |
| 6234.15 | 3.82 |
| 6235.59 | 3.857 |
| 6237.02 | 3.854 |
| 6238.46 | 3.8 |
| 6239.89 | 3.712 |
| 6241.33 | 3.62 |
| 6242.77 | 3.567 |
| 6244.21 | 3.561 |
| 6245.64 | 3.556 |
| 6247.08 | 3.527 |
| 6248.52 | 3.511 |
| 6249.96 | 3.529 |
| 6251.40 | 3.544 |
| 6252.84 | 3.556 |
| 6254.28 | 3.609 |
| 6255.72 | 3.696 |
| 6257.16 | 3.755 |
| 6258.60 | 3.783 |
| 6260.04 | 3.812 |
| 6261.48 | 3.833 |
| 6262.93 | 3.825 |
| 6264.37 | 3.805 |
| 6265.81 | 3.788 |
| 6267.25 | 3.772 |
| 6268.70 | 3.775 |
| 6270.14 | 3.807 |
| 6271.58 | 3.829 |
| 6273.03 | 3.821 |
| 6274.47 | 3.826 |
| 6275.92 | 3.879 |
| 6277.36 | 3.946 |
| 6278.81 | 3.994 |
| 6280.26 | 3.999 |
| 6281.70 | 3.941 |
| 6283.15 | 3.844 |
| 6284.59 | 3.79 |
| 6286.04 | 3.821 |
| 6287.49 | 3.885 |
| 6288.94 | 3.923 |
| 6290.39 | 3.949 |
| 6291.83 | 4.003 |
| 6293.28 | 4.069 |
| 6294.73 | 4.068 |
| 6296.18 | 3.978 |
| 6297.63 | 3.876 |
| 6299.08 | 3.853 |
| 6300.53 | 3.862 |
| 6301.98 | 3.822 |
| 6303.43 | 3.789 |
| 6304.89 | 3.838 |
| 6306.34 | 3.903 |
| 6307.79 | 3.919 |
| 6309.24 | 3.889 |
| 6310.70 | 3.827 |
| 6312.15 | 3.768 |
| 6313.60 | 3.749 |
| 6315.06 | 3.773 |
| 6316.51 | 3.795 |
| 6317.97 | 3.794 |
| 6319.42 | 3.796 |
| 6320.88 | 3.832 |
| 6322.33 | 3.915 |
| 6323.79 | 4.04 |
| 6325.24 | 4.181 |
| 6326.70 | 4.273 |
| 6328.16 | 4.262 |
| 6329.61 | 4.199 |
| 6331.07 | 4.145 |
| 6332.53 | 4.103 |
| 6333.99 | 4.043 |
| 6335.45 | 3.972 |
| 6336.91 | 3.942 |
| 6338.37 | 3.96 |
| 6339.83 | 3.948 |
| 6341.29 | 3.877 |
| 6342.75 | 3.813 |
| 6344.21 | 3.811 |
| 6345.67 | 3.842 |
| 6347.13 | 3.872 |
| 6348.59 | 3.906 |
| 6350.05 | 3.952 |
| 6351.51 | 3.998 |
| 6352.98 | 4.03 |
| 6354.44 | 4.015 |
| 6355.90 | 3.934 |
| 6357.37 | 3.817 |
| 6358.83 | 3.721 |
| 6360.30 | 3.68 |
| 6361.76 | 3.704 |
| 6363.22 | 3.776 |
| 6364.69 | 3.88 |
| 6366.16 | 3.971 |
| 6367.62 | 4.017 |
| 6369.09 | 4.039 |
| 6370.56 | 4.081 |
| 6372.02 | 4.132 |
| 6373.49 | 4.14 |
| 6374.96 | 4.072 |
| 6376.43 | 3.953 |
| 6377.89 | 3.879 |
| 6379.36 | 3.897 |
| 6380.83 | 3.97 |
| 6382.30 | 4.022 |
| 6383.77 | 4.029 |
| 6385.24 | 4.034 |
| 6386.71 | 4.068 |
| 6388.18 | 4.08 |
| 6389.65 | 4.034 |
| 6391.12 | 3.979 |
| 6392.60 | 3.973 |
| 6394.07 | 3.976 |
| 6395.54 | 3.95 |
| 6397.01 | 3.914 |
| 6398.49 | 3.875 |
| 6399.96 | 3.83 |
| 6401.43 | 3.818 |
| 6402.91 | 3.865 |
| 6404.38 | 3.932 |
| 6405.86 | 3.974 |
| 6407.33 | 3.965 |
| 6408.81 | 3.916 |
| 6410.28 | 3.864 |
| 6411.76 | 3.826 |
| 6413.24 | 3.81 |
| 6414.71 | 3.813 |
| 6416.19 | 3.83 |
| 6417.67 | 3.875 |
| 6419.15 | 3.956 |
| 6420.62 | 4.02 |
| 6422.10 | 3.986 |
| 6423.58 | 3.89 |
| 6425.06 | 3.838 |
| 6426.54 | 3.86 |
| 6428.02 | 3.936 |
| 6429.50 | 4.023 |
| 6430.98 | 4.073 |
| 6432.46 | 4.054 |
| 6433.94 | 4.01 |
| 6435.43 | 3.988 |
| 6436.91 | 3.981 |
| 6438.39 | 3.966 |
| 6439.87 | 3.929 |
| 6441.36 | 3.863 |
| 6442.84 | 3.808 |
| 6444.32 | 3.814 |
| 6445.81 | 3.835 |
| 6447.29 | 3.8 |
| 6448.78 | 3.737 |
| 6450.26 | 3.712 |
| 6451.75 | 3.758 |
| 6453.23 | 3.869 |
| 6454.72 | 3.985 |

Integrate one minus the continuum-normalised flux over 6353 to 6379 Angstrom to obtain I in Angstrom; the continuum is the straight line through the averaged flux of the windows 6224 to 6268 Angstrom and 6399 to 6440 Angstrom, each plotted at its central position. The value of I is -0.5 Angstrom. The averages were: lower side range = 3.71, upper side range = 3.92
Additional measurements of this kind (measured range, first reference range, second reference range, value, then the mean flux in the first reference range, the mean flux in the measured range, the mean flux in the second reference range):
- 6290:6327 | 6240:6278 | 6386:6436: -1.1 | 3.71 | 3.9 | 3.93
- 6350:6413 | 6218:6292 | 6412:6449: -1.2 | 3.77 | 3.94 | 3.91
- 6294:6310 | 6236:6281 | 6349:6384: -0.3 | 3.74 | 3.89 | 3.94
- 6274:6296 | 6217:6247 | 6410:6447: -0.9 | 3.72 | 3.93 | 3.91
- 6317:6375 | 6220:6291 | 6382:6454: -1.7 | 3.77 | 3.96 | 3.92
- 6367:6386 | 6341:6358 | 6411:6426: -0.6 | 3.91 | 4.02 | 3.88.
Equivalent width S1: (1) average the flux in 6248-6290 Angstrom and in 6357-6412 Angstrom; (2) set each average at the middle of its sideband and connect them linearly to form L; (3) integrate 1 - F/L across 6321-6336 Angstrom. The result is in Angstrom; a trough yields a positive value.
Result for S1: -0.9 Angstrom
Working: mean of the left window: 3.79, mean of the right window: 3.94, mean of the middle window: 4.1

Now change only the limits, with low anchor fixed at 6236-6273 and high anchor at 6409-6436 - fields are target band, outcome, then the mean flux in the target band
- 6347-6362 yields -0.2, 3.88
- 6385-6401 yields -0.3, 3.97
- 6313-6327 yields -0.4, 3.9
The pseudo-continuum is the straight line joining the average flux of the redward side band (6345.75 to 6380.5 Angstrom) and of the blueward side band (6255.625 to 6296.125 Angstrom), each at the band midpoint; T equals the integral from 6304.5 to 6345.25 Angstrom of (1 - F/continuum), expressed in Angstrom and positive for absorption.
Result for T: -0.38 Angstrom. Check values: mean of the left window 3.87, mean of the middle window 3.94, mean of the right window 3.93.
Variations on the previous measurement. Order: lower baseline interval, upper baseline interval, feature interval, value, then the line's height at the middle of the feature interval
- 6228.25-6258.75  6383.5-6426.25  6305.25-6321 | -0.2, 3.78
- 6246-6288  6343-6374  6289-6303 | -0.4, 3.82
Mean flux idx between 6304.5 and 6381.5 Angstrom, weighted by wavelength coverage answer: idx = 3.94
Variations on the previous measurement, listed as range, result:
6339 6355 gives 3.92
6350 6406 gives 3.95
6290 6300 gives 3.97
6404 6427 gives 3.9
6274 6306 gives 3.91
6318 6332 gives 4.06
